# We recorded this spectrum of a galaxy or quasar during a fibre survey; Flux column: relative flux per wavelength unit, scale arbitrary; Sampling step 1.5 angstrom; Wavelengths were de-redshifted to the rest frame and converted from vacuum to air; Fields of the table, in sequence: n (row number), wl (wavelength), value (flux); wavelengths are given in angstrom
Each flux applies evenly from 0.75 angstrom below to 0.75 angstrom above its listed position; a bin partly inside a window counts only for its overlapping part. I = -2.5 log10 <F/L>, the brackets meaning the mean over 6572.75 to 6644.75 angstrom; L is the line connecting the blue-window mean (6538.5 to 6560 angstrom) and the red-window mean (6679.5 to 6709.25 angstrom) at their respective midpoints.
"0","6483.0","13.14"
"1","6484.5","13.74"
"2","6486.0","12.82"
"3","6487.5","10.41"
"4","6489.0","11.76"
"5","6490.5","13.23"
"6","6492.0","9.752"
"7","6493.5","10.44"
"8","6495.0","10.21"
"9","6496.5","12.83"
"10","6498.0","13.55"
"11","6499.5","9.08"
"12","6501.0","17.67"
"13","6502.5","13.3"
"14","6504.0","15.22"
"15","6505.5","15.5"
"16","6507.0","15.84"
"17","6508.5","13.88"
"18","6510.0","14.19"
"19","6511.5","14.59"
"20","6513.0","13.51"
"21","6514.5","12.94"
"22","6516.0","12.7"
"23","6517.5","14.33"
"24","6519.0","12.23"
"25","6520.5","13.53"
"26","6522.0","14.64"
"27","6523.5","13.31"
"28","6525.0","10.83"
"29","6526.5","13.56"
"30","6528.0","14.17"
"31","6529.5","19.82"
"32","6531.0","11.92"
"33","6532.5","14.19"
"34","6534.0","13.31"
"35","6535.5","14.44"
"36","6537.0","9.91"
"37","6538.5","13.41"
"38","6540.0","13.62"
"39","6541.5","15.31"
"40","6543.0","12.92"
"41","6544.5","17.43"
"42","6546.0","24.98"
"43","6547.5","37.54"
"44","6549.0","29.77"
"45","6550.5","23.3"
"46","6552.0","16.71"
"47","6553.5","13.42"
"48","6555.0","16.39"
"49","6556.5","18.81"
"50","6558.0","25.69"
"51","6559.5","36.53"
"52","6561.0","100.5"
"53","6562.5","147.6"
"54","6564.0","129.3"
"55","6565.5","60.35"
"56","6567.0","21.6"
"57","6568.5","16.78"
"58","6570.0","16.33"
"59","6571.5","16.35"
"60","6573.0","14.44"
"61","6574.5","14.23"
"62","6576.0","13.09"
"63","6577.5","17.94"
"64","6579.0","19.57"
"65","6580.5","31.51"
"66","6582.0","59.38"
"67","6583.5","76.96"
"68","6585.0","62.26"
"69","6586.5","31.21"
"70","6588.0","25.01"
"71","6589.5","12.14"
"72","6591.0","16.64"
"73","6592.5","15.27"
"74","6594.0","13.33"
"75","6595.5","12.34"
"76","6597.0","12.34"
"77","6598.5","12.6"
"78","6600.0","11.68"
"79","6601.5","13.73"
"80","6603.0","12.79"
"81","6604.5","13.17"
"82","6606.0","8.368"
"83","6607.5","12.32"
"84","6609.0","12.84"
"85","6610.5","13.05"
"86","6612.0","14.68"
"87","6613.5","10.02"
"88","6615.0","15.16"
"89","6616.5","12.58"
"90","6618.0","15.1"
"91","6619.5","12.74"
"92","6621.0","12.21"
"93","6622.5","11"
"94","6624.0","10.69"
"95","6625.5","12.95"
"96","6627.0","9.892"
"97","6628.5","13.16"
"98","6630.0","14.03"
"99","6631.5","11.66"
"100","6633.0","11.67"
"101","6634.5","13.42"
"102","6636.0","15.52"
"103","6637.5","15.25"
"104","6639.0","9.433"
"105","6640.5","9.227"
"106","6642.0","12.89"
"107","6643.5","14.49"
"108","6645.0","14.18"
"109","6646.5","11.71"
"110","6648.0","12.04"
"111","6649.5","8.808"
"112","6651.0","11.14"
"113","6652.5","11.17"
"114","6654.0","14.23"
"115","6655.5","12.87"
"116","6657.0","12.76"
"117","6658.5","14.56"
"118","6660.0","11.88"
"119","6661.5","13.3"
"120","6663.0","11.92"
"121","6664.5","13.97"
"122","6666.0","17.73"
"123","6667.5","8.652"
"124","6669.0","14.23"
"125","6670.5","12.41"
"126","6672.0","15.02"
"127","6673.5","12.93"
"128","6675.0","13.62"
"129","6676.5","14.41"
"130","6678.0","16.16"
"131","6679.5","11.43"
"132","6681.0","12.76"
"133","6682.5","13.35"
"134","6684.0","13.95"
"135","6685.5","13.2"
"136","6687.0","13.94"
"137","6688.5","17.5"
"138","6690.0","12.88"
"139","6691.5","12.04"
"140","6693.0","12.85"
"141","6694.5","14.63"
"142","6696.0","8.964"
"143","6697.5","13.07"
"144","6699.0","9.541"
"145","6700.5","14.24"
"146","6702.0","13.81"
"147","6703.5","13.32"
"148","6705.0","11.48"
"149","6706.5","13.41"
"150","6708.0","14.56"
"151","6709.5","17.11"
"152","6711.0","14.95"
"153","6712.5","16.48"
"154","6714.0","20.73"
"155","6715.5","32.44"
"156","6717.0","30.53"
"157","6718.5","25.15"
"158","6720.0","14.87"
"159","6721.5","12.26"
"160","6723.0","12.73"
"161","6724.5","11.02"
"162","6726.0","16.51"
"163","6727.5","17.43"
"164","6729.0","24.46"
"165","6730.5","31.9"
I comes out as 0.05 mag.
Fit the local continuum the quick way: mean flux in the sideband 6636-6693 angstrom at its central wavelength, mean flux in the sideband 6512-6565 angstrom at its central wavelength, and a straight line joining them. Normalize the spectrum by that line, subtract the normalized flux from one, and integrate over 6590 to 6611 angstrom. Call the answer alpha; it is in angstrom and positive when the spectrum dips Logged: 7.4 angstrom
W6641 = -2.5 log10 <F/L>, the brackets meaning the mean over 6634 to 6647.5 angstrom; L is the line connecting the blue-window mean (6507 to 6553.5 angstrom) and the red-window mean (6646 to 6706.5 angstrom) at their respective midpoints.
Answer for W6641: 0.07 mag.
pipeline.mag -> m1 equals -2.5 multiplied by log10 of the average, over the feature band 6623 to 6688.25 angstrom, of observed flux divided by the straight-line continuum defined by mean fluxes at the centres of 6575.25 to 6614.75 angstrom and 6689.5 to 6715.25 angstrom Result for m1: 0.31 mag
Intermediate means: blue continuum 21.2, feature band 12.9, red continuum 14.1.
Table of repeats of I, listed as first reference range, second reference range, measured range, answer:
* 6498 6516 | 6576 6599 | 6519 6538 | 0.283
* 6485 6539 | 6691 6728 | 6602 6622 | 0.148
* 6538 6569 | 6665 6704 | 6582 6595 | -0.031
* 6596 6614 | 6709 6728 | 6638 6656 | 0.229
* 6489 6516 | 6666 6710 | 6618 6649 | 0.073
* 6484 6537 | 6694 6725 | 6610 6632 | 0.175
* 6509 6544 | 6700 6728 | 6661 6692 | 0.199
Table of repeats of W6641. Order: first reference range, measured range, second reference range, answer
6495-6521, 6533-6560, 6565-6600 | 0.02 mag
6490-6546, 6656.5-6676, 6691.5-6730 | 0.18 mag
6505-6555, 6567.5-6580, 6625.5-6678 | -0.12 mag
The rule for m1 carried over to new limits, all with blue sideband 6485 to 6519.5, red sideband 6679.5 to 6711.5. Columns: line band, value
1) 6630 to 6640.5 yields 0.050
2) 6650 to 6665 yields 0.050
